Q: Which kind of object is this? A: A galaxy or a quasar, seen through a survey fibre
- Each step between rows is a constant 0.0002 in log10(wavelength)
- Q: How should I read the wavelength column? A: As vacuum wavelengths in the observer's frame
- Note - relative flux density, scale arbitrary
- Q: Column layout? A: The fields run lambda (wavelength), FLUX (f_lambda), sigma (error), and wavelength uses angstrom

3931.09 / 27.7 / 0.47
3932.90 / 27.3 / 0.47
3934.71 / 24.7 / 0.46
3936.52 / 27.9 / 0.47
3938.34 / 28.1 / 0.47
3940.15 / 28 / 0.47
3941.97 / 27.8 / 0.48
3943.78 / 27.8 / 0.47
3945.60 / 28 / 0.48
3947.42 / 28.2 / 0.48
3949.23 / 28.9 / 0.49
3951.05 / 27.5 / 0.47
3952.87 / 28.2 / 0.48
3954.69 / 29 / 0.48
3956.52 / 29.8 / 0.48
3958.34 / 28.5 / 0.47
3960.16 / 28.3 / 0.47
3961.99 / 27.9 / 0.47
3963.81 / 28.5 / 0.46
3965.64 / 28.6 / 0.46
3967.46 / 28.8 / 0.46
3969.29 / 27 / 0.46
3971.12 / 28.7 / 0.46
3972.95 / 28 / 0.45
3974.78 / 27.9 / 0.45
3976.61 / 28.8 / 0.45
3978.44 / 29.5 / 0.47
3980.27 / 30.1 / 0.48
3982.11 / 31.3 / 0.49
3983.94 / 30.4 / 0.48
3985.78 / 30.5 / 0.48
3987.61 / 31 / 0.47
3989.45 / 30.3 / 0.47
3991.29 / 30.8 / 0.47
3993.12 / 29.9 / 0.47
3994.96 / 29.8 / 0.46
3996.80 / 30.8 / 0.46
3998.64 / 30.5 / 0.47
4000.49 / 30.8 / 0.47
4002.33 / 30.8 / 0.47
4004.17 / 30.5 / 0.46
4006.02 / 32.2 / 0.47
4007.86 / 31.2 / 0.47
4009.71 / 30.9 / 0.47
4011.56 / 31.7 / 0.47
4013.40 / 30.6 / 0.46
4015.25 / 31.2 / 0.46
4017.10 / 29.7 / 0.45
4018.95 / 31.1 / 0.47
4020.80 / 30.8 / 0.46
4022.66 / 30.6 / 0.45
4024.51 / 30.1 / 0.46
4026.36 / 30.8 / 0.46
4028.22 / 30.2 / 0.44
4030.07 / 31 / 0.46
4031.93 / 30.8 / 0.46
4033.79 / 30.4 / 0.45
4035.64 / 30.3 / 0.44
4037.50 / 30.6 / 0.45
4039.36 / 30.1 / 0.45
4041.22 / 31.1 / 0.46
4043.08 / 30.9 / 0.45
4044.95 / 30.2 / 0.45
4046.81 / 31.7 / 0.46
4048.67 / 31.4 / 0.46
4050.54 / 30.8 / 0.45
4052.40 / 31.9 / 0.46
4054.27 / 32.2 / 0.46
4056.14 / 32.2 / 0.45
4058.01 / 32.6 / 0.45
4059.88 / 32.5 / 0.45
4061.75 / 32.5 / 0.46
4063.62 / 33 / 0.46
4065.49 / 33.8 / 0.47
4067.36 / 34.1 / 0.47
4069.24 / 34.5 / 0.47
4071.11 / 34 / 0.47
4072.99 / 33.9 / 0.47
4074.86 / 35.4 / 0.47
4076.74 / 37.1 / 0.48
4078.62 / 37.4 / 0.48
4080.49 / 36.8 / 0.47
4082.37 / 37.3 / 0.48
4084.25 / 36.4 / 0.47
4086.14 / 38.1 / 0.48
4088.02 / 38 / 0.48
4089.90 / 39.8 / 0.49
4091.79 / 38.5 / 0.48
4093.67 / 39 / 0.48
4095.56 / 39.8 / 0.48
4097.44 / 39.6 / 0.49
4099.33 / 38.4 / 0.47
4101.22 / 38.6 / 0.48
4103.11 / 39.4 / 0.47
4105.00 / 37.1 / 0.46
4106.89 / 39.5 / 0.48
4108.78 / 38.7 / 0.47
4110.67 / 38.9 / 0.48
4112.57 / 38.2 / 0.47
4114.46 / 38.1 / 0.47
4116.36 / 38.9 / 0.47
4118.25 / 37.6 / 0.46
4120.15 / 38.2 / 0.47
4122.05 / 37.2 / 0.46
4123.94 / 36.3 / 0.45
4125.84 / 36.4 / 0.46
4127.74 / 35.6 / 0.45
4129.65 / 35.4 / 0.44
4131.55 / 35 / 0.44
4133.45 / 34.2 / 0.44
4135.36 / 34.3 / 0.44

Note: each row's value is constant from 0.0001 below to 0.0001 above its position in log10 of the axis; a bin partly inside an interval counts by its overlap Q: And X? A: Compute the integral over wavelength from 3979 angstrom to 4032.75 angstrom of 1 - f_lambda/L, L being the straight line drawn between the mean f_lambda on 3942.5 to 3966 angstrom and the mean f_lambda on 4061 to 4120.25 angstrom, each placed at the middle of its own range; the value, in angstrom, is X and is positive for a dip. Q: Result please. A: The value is 1.7 angstrom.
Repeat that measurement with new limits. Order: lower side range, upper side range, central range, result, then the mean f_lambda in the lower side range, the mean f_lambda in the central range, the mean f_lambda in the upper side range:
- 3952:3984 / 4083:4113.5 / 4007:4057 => 4.0 angstrom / 28.8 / 30.9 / 38.6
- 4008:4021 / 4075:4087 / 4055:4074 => 1.2 angstrom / 30.9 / 33.3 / 37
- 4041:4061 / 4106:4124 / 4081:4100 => -1.5 angstrom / 31.6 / 38.4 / 38.3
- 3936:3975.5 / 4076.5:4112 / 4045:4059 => 1.4 angstrom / 28.2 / 31.7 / 38.4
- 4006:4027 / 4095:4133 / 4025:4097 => 0.7 angstrom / 30.9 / 33.7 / 37.8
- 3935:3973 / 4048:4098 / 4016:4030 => 0.8 angstrom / 28.2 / 30.5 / 35.3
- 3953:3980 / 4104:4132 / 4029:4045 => 1.0 angstrom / 28.5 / 30.6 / 37.5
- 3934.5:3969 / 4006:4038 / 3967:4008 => -0.7 angstrom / 28.2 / 30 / 30.8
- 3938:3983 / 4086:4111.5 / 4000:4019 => 0.7 angstrom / 28.5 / 31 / 38.8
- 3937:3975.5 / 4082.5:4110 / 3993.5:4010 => 0.4 angstrom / 28.3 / 30.8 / 38.6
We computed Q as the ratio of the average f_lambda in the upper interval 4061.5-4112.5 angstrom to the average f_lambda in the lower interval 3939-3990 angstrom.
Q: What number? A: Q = 1.3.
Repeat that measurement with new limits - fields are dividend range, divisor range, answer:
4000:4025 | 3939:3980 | 1.09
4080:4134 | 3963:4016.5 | 1.26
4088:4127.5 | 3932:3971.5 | 1.37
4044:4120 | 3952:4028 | 1.20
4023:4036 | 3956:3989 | 1.05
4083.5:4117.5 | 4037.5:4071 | 1.20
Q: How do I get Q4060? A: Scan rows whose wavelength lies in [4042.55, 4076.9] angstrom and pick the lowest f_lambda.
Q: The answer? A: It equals 30.2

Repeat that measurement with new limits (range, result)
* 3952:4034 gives 27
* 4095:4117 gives 37.1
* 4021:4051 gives 30.1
